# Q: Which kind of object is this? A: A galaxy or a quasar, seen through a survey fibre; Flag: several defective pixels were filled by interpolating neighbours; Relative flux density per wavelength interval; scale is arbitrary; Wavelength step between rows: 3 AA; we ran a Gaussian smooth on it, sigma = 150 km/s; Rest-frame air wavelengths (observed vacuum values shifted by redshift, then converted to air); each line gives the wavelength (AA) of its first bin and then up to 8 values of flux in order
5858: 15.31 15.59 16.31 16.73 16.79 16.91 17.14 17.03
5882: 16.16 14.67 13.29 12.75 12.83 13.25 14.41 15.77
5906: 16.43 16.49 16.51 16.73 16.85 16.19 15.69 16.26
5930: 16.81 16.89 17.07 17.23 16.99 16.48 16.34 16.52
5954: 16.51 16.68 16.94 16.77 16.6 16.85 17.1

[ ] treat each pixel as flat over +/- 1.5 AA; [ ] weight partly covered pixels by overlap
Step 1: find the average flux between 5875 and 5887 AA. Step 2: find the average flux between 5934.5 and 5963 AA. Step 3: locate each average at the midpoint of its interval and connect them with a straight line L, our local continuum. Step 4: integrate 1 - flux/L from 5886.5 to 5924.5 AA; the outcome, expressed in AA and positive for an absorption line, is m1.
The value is 2.8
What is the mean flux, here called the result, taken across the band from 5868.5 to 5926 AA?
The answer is 15.6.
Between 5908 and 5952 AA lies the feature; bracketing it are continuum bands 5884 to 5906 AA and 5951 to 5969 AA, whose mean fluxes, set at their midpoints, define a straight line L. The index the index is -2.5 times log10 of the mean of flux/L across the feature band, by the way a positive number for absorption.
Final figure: -0.08 mag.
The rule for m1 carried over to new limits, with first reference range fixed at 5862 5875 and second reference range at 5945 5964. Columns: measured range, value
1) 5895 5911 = 1.35 AA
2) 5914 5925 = 0.17 AA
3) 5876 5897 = 2.64 AA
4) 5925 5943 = -0.23 AA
